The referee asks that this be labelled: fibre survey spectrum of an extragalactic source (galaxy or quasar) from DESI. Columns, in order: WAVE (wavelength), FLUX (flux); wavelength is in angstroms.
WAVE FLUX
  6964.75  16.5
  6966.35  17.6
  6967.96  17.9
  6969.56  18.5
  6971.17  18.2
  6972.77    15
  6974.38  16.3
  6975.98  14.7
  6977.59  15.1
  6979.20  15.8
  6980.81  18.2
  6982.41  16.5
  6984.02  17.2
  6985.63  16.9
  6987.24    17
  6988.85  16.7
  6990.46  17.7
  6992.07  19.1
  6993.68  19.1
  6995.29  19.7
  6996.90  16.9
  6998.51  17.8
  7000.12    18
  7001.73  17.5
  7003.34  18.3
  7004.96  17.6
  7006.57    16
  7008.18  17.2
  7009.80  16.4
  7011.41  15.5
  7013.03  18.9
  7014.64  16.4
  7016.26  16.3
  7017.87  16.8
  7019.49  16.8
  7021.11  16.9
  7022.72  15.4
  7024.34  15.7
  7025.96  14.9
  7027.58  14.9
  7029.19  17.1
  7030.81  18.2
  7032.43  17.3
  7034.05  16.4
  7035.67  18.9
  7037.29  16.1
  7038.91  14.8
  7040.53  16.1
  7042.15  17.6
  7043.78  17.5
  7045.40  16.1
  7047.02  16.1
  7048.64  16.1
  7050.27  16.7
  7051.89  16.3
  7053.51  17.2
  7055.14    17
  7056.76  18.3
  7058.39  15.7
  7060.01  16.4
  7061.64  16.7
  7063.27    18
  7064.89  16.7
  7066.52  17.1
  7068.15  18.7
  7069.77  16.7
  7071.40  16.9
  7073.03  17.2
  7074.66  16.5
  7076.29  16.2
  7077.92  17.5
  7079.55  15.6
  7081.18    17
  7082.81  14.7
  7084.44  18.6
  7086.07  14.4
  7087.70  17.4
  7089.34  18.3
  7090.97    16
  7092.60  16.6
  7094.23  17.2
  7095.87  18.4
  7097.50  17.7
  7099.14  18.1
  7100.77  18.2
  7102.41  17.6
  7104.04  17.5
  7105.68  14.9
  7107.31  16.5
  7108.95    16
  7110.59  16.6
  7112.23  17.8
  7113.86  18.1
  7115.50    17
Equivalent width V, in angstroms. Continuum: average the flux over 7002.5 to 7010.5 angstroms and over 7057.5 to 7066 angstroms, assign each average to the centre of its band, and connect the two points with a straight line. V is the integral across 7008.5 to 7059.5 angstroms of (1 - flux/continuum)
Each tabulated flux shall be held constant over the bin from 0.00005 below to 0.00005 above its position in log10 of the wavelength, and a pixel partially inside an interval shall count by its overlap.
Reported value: 0.9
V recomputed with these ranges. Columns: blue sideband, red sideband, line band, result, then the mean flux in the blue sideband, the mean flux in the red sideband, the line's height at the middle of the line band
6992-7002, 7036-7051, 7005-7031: 1.5 angstroms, 18.3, 16.4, 17.4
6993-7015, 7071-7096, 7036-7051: 0.6 angstroms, 17.5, 16.7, 17.1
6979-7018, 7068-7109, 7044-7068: 0.4 angstroms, 17.4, 16.9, 17.1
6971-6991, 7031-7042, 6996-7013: -0.6 angstroms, 16.5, 16.8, 16.6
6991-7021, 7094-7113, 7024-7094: 2.4 angstroms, 17.4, 17.2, 17.3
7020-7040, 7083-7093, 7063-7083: -0.2 angstroms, 16.4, 16.8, 16.7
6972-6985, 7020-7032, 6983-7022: -2.9 angstroms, 16.1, 16.2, 16.2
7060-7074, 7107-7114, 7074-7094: 0.6 angstroms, 17.2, 16.9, 17.1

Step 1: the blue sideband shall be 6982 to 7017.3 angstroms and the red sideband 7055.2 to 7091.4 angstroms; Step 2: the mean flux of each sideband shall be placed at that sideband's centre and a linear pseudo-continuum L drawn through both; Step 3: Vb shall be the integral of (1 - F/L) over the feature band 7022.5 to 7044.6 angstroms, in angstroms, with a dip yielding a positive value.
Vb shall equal 0.8 angstroms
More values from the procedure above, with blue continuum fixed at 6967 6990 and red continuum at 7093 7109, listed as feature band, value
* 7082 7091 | 0.3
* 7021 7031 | 0.6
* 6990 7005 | -1.2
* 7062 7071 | -0.1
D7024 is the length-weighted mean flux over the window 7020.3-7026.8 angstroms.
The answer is 15.7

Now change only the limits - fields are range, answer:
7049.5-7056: 16.8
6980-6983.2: 17.4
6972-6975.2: 15.7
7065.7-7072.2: 17.4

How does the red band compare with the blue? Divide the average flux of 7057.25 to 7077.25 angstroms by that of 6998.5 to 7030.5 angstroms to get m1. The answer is 1.0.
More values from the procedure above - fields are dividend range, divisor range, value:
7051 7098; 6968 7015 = 0.98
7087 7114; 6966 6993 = 1.01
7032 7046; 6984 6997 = 0.94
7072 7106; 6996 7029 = 1.01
